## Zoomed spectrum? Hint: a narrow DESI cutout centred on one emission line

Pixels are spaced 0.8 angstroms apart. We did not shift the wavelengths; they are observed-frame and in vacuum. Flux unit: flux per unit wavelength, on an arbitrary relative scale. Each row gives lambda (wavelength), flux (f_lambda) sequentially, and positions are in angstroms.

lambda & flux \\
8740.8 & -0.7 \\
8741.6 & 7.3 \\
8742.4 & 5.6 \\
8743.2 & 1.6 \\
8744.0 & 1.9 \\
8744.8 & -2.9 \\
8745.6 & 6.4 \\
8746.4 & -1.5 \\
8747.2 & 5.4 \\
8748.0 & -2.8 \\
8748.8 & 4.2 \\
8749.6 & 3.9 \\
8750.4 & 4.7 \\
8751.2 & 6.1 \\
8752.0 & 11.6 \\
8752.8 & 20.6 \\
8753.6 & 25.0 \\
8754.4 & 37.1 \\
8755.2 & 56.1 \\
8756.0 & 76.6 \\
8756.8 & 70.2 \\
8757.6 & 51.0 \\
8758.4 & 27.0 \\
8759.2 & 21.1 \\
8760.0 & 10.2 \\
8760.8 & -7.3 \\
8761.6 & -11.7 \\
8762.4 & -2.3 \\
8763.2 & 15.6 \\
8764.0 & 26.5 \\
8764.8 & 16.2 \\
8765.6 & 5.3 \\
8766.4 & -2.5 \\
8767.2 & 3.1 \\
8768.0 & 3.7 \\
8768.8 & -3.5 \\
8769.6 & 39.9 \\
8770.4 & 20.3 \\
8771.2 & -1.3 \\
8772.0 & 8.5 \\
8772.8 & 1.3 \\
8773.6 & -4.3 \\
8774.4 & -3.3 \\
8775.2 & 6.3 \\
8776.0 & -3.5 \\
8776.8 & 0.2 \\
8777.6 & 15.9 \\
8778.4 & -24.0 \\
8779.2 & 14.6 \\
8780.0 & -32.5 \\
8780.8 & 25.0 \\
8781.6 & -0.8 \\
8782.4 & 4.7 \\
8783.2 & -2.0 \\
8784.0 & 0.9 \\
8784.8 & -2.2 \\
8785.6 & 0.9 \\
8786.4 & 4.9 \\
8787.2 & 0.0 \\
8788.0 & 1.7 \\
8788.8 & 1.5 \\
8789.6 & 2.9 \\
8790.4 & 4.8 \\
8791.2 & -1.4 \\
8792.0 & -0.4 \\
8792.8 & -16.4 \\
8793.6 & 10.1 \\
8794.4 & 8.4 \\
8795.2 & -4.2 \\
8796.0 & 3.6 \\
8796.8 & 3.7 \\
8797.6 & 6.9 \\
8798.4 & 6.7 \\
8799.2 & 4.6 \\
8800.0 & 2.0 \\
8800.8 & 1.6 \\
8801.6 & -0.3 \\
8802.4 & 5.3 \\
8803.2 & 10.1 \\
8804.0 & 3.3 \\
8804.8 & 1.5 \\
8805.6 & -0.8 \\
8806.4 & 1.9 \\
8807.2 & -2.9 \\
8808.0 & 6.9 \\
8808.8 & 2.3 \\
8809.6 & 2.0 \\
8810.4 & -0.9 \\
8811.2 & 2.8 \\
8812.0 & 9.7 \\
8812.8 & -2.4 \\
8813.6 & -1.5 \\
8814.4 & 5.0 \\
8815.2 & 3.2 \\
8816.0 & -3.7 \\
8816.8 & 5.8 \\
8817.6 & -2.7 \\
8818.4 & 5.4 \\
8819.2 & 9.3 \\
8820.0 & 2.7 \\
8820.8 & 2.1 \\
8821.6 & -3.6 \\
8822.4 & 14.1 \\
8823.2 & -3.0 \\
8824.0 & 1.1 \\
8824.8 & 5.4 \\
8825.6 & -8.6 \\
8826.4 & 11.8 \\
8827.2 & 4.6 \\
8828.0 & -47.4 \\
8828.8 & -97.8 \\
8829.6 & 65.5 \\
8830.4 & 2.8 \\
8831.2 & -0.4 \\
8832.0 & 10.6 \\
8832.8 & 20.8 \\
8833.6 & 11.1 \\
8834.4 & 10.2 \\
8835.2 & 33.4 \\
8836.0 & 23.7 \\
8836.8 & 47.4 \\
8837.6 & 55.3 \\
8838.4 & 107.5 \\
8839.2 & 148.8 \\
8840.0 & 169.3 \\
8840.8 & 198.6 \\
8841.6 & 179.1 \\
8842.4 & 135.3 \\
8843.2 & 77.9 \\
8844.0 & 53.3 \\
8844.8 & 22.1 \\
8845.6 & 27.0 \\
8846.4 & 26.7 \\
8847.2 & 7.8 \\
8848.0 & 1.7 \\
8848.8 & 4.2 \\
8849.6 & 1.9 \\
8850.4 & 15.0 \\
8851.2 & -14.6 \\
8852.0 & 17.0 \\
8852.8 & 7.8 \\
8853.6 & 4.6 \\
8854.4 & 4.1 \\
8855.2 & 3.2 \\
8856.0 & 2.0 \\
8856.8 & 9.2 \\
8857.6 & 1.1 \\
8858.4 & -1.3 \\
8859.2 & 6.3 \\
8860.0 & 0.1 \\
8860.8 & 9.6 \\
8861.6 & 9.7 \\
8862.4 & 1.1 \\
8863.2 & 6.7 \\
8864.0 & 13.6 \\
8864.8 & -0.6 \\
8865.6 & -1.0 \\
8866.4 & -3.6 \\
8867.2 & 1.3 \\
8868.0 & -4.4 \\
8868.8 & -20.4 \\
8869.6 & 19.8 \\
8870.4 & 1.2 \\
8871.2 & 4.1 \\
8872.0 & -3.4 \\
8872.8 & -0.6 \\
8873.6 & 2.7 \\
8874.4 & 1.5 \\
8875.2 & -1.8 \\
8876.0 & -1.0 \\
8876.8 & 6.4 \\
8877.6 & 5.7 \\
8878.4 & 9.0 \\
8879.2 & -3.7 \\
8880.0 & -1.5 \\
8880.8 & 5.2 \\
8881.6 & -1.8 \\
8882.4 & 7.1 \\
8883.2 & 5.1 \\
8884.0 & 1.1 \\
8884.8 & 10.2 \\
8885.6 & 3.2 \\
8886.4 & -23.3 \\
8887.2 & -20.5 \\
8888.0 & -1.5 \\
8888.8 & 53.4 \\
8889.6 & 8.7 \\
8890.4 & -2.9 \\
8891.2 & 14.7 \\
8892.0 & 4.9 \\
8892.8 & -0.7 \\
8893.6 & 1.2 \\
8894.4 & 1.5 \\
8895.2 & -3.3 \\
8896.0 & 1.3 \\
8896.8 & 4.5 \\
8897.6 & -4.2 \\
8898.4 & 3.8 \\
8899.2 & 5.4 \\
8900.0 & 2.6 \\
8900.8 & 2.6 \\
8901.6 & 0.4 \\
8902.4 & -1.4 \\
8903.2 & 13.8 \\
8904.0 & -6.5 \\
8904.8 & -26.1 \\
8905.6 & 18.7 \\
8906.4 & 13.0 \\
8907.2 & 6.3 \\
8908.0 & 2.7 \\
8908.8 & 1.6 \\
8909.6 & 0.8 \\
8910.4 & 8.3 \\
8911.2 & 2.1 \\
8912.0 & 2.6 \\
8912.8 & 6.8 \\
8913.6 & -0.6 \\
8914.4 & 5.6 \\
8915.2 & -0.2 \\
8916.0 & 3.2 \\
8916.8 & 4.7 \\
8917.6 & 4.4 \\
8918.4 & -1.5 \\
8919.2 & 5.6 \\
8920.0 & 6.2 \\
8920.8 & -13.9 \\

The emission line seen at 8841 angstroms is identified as [O III]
